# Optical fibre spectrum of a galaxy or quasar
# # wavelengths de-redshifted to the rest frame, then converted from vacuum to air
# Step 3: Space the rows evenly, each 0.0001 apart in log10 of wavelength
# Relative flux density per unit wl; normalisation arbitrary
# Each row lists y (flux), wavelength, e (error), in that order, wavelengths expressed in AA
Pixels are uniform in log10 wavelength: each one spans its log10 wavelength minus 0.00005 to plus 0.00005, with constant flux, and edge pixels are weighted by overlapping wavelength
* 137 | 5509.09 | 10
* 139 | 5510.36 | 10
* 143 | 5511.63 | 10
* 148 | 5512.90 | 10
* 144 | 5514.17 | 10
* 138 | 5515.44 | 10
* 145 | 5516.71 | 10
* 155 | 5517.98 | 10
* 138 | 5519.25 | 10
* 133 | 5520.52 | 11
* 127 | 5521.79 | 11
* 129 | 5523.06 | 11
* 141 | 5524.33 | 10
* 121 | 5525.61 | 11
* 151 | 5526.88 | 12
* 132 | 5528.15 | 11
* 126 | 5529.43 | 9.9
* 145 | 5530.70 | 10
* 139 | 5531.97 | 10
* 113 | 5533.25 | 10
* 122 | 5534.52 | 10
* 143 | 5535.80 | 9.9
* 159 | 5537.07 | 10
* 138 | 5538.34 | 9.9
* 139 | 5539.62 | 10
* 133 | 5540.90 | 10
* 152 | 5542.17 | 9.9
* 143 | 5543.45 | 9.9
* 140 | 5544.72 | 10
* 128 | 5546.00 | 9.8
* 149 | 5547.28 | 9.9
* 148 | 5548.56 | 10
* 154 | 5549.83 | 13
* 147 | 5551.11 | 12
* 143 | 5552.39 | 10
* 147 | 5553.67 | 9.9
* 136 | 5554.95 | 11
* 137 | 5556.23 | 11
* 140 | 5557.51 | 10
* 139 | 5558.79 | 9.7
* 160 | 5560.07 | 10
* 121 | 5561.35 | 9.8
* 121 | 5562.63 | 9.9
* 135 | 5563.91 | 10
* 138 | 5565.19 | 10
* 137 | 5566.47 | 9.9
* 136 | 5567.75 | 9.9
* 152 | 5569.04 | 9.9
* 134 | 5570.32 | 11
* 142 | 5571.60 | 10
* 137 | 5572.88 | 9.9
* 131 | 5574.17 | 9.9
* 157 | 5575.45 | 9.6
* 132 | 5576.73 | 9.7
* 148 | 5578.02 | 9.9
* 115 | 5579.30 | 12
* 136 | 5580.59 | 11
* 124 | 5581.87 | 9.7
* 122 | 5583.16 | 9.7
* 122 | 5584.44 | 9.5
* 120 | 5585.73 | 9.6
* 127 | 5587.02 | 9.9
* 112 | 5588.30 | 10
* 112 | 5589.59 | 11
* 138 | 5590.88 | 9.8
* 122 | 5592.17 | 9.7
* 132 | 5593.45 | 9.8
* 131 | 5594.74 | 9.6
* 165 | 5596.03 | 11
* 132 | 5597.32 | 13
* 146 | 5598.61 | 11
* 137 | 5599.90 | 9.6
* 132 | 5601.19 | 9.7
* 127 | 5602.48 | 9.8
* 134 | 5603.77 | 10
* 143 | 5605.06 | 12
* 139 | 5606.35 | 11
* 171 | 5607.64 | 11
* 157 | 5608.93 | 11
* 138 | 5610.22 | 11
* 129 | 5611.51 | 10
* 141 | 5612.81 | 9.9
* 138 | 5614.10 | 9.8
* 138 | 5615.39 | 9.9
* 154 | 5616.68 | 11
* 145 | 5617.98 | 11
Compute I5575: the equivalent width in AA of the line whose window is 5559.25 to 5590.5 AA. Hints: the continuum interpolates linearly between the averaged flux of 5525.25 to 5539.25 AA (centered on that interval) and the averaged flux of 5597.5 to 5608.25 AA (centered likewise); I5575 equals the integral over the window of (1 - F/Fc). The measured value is 1.5 AA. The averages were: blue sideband 136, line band 132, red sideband 141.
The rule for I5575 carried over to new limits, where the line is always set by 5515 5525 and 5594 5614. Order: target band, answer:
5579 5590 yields 1.49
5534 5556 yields -0.52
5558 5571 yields 0.23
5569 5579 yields 0.01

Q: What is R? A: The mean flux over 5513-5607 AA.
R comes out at 137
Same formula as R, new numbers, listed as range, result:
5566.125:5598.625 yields 133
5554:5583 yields 137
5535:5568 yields 141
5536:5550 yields 144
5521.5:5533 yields 134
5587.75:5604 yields 132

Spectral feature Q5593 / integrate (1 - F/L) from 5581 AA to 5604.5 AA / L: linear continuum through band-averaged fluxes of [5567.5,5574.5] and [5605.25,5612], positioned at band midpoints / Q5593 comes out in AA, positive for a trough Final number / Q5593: 2.3 AA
